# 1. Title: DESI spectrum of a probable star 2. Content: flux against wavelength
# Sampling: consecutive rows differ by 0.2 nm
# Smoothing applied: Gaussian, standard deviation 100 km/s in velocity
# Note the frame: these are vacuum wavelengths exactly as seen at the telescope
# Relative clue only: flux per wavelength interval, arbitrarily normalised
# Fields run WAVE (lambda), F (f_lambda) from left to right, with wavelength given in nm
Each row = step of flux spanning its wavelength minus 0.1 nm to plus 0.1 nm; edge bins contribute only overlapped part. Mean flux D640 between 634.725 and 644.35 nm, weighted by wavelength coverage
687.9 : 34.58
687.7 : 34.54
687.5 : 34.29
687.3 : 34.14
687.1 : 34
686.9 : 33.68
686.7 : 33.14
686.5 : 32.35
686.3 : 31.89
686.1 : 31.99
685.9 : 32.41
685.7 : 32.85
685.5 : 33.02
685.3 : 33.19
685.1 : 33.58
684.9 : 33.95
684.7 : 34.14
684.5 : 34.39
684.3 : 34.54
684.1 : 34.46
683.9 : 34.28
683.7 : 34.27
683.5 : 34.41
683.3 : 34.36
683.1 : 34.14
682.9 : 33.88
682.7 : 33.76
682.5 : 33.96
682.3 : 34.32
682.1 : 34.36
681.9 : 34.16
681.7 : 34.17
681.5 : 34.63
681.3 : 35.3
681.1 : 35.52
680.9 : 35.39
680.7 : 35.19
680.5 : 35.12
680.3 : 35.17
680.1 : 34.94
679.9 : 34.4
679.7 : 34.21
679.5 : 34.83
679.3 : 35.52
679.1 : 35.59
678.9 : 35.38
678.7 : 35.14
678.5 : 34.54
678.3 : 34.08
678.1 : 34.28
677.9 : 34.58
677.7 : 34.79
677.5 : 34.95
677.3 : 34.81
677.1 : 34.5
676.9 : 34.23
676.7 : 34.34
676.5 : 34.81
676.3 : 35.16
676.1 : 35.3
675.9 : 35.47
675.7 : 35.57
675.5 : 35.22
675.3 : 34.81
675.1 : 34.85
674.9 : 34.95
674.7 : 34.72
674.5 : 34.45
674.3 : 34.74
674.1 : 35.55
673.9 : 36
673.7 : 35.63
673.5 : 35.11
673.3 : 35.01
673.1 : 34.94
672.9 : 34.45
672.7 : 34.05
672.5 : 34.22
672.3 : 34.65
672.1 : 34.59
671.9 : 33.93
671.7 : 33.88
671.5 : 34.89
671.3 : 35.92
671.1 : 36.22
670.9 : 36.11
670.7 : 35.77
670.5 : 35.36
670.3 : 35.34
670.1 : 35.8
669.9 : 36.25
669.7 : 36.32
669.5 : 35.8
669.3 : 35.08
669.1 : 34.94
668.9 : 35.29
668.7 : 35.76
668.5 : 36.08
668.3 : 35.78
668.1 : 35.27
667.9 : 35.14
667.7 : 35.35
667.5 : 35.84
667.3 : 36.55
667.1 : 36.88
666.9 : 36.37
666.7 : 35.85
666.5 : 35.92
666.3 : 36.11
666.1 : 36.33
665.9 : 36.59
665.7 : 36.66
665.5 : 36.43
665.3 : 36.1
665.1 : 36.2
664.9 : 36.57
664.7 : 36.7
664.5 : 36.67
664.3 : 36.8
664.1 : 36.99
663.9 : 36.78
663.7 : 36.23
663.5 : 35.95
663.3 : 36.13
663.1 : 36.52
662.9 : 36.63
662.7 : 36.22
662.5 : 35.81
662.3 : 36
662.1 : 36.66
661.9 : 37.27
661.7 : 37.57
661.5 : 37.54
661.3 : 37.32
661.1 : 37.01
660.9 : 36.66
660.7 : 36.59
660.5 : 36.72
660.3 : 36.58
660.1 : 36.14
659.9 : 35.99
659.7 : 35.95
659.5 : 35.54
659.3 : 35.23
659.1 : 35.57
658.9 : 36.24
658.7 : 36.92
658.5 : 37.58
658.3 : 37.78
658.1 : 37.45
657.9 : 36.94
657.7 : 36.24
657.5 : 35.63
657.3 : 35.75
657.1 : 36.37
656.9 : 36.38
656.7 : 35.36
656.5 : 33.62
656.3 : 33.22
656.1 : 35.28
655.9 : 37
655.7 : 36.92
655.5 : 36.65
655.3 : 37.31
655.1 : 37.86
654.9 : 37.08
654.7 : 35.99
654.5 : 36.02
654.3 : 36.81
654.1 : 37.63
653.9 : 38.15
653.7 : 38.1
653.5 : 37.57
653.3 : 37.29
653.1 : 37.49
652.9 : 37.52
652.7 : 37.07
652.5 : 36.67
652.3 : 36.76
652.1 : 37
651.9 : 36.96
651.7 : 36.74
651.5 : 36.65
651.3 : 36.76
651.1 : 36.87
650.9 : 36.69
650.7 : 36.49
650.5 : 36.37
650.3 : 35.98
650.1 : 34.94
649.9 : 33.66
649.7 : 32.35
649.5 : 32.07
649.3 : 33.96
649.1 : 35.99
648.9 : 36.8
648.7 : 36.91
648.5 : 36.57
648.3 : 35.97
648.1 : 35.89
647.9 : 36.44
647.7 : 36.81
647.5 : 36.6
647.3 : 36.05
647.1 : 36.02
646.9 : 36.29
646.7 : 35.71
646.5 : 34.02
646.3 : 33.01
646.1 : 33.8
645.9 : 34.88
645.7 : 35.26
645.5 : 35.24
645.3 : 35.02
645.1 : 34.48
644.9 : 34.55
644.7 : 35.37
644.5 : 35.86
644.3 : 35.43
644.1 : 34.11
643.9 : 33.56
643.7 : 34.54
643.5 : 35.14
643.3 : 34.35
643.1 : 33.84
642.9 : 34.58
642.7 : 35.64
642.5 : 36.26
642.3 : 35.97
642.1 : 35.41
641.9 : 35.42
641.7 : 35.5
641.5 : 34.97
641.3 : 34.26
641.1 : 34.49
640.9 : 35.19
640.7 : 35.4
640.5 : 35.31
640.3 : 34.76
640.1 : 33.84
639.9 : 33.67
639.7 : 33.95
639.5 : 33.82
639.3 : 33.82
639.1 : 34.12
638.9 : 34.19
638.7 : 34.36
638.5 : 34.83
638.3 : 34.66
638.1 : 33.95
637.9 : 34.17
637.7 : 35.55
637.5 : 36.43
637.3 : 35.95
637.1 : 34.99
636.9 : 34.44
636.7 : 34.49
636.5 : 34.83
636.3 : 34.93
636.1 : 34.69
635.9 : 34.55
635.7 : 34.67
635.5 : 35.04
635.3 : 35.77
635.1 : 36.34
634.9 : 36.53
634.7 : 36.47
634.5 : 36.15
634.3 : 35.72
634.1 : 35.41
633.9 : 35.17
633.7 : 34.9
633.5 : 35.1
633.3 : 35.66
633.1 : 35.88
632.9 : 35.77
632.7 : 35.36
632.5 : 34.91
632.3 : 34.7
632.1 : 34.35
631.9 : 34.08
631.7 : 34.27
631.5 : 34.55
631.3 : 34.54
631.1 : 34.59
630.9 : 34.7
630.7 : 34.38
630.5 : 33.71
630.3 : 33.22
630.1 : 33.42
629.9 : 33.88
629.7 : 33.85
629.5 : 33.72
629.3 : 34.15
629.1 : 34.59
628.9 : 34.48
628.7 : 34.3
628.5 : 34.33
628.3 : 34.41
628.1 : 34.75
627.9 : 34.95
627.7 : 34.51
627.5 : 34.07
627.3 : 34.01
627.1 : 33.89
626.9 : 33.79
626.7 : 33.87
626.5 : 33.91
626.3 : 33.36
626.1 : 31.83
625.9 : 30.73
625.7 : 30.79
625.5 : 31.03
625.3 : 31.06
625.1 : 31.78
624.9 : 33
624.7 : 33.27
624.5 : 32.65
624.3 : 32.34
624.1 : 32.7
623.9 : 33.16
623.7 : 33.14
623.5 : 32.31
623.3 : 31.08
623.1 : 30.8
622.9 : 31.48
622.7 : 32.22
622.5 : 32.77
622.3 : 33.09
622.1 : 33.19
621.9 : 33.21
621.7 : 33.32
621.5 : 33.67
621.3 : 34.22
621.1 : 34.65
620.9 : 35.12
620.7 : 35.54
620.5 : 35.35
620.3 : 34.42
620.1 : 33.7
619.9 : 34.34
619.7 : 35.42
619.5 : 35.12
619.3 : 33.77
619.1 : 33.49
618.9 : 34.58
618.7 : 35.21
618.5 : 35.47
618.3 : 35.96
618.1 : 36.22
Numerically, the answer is 34.9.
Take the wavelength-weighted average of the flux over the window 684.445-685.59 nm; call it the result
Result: 33.7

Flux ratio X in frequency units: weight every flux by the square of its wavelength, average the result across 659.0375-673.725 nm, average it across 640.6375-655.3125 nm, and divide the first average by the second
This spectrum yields 1.06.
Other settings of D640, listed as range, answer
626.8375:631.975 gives 34.2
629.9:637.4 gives 35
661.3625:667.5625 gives 36.5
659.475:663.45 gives 36.6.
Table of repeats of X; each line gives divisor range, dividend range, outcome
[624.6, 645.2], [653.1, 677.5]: 1.14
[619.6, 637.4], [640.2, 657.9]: 1.12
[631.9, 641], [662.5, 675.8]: 1.13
